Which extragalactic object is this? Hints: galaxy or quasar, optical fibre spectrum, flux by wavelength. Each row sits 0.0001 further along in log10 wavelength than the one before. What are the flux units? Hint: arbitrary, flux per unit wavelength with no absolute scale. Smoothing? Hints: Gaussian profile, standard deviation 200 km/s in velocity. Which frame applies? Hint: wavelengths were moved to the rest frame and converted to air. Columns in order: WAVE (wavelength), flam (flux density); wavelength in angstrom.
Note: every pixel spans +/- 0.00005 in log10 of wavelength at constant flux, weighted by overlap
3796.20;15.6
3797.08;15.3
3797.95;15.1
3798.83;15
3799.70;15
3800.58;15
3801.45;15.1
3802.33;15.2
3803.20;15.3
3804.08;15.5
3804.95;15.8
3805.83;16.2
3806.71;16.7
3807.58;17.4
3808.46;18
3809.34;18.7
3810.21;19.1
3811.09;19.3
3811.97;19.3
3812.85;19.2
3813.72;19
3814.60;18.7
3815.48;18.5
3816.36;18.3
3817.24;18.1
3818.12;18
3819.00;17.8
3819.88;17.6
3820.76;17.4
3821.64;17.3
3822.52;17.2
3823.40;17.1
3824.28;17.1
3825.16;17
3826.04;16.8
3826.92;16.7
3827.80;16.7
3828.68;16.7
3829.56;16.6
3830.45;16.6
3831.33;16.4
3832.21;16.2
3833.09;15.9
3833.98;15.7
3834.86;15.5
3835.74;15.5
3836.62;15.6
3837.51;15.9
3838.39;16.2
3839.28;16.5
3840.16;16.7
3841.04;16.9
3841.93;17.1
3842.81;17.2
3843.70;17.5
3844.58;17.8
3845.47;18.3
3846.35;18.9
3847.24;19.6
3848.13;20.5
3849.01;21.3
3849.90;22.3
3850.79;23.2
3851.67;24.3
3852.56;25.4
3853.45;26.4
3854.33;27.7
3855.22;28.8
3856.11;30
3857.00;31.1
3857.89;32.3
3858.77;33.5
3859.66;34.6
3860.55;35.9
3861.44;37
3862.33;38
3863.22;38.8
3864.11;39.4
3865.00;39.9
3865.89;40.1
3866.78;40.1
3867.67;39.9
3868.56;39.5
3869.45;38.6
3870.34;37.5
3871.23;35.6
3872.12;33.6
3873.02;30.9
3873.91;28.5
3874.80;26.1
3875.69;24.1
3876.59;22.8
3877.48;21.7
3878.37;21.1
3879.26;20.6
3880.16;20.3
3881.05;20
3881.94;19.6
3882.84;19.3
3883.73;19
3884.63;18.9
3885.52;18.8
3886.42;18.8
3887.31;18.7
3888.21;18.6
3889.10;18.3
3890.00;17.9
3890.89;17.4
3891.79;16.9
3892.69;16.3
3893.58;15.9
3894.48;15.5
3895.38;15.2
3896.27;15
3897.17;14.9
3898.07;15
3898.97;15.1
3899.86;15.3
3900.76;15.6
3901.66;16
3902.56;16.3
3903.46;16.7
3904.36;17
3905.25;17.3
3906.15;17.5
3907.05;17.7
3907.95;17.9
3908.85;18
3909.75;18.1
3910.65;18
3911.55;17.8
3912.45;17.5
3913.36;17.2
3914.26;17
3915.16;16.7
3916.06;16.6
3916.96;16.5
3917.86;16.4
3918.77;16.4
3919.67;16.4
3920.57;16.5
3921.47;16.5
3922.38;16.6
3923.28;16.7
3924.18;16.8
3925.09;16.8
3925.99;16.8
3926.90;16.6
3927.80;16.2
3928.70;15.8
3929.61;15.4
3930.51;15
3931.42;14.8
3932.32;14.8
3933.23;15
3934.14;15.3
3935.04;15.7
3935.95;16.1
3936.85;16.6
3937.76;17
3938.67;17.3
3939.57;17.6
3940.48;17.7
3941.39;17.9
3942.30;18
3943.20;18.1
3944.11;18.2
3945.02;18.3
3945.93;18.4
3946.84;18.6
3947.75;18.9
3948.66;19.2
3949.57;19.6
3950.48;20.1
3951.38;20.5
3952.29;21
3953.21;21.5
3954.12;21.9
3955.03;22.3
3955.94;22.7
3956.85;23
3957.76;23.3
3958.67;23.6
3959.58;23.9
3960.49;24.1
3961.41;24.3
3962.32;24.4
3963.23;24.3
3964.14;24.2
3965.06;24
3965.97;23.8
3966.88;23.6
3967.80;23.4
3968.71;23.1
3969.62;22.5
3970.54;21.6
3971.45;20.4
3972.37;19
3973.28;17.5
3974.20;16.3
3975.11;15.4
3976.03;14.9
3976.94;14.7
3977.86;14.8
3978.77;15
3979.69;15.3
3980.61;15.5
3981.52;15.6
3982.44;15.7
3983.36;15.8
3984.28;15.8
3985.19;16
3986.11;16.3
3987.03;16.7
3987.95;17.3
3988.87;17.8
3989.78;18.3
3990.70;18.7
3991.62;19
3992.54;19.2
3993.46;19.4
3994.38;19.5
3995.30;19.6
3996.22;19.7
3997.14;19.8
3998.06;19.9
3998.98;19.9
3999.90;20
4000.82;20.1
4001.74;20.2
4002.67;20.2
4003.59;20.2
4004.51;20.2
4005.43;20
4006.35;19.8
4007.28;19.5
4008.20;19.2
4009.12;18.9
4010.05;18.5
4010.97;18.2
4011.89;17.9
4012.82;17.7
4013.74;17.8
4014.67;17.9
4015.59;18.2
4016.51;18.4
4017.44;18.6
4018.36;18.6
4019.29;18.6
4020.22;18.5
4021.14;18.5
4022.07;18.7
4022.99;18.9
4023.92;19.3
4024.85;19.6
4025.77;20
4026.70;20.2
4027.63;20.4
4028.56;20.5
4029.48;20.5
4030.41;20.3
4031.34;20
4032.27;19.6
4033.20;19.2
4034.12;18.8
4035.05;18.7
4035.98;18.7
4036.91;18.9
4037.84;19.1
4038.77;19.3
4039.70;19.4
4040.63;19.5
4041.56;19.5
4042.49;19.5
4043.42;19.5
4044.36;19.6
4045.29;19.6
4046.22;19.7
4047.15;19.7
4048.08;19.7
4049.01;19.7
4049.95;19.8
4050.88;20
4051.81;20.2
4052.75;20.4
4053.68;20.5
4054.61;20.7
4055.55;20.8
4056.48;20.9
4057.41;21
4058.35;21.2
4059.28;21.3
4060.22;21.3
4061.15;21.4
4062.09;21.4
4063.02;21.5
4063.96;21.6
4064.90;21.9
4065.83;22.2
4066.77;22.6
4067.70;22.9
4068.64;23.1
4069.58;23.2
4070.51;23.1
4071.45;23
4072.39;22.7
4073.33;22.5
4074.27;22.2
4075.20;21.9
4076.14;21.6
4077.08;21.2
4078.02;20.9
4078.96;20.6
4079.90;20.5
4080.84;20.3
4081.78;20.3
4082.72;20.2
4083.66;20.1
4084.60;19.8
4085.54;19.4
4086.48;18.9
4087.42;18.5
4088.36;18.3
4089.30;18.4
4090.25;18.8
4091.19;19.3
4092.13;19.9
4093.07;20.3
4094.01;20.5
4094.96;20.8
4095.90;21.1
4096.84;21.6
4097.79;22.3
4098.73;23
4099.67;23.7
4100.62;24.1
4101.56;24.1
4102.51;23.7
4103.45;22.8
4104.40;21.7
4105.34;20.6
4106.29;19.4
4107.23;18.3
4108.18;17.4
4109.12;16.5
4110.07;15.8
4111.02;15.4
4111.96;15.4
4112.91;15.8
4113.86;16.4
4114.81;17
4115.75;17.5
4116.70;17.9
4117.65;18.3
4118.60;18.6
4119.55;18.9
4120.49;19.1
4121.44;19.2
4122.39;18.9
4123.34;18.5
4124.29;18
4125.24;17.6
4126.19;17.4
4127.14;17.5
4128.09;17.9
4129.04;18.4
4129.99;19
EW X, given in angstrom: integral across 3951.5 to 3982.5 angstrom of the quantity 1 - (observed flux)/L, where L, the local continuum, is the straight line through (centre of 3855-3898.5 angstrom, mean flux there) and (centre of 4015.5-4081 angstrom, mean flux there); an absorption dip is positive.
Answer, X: 3.6 angstrom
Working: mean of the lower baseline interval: 26.3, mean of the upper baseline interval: 20.4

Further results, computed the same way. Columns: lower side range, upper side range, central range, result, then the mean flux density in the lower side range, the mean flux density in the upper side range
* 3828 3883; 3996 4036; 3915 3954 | 8.69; 25.2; 19.3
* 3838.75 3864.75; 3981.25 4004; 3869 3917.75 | 8.31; 25.8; 18.4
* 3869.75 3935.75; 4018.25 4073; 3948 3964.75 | -2.81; 18.5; 20.3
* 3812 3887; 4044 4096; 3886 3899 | 3.48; 23.3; 20.8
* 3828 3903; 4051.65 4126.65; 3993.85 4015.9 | 2.04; 22.9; 20.2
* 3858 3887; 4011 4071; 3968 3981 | 3.36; 29.7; 20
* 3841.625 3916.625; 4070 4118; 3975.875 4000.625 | 4.71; 23.2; 20.1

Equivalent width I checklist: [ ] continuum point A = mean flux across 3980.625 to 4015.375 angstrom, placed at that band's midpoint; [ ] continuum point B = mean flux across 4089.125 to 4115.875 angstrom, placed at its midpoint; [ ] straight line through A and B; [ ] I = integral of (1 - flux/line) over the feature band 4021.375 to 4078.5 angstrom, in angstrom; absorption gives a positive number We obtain -4.3 angstrom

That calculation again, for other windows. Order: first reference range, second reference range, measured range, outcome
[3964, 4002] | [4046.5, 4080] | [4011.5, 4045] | 1.75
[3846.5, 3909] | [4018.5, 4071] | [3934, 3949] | 3.38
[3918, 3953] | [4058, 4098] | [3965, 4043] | 0.71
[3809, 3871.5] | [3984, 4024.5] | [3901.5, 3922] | 4.06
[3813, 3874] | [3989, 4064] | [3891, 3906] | 4.39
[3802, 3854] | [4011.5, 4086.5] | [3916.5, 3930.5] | 1.89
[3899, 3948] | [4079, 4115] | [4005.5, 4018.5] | -0.16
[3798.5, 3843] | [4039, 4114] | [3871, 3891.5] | -4.93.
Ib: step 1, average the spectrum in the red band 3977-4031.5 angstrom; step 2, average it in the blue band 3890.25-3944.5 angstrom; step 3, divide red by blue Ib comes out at 1.12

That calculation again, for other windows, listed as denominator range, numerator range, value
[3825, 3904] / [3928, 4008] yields 0.84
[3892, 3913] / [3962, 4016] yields 1.15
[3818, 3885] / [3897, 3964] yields 0.76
